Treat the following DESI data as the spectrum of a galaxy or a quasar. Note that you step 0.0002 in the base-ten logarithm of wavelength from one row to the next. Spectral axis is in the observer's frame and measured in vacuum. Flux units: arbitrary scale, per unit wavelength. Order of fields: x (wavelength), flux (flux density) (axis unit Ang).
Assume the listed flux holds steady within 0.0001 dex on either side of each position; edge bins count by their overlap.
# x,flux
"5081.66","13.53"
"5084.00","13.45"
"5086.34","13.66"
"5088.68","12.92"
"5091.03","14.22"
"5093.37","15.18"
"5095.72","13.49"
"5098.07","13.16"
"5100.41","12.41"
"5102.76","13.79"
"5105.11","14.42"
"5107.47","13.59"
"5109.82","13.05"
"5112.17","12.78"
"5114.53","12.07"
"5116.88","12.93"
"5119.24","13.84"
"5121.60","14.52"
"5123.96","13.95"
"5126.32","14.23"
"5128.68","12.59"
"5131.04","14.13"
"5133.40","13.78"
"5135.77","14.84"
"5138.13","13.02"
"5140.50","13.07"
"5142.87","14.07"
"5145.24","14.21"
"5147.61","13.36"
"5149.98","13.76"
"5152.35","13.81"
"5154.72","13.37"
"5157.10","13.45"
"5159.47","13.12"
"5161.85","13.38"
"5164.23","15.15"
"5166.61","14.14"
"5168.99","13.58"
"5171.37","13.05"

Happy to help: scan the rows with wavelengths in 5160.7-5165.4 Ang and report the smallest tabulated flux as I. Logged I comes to 13.38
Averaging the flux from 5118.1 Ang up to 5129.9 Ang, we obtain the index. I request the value 13.8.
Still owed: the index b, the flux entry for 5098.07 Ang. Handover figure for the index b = 13.16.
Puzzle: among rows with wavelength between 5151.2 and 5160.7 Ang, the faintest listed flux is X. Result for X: 13.12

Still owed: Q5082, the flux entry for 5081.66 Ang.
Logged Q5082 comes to 13.53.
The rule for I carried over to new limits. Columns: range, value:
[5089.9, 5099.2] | 13.16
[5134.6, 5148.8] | 13.02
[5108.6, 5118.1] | 12.07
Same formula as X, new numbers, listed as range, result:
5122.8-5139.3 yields 12.59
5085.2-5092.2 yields 12.92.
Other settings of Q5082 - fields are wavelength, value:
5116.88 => 12.93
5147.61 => 13.36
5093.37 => 15.18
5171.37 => 13.05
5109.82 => 13.05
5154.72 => 13.37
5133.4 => 13.78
